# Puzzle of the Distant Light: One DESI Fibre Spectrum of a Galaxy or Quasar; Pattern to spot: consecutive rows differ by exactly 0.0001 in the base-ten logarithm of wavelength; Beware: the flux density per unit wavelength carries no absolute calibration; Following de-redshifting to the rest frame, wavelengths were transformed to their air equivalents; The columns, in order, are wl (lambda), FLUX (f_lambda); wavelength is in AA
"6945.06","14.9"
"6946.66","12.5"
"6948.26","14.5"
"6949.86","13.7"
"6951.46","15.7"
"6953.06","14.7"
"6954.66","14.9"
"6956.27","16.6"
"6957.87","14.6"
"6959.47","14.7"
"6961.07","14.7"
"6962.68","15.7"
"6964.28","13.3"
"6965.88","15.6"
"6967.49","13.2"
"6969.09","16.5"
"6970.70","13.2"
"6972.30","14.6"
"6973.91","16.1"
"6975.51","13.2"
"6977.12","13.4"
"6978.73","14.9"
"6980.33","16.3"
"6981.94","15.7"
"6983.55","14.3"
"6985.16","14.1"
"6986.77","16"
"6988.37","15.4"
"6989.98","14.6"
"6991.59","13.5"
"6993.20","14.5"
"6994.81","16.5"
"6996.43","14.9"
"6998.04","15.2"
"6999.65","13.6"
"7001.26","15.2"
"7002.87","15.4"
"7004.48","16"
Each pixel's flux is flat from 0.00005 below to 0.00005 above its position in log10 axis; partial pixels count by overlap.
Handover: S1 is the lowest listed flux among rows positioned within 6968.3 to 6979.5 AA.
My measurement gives 13.2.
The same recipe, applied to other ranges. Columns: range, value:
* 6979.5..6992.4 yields 13.5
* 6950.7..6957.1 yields 14.7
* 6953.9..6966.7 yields 13.3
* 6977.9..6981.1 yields 14.9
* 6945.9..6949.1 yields 12.5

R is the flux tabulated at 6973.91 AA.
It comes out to 16.1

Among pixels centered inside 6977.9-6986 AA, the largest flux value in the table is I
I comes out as 16.3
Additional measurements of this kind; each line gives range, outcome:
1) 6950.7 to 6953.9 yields 15.7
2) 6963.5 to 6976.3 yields 16.5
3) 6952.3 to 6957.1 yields 16.6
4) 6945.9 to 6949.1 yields 14.5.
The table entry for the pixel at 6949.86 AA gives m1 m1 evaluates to 13.7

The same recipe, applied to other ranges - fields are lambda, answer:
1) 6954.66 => 14.9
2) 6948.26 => 14.5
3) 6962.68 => 15.7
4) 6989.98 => 14.6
